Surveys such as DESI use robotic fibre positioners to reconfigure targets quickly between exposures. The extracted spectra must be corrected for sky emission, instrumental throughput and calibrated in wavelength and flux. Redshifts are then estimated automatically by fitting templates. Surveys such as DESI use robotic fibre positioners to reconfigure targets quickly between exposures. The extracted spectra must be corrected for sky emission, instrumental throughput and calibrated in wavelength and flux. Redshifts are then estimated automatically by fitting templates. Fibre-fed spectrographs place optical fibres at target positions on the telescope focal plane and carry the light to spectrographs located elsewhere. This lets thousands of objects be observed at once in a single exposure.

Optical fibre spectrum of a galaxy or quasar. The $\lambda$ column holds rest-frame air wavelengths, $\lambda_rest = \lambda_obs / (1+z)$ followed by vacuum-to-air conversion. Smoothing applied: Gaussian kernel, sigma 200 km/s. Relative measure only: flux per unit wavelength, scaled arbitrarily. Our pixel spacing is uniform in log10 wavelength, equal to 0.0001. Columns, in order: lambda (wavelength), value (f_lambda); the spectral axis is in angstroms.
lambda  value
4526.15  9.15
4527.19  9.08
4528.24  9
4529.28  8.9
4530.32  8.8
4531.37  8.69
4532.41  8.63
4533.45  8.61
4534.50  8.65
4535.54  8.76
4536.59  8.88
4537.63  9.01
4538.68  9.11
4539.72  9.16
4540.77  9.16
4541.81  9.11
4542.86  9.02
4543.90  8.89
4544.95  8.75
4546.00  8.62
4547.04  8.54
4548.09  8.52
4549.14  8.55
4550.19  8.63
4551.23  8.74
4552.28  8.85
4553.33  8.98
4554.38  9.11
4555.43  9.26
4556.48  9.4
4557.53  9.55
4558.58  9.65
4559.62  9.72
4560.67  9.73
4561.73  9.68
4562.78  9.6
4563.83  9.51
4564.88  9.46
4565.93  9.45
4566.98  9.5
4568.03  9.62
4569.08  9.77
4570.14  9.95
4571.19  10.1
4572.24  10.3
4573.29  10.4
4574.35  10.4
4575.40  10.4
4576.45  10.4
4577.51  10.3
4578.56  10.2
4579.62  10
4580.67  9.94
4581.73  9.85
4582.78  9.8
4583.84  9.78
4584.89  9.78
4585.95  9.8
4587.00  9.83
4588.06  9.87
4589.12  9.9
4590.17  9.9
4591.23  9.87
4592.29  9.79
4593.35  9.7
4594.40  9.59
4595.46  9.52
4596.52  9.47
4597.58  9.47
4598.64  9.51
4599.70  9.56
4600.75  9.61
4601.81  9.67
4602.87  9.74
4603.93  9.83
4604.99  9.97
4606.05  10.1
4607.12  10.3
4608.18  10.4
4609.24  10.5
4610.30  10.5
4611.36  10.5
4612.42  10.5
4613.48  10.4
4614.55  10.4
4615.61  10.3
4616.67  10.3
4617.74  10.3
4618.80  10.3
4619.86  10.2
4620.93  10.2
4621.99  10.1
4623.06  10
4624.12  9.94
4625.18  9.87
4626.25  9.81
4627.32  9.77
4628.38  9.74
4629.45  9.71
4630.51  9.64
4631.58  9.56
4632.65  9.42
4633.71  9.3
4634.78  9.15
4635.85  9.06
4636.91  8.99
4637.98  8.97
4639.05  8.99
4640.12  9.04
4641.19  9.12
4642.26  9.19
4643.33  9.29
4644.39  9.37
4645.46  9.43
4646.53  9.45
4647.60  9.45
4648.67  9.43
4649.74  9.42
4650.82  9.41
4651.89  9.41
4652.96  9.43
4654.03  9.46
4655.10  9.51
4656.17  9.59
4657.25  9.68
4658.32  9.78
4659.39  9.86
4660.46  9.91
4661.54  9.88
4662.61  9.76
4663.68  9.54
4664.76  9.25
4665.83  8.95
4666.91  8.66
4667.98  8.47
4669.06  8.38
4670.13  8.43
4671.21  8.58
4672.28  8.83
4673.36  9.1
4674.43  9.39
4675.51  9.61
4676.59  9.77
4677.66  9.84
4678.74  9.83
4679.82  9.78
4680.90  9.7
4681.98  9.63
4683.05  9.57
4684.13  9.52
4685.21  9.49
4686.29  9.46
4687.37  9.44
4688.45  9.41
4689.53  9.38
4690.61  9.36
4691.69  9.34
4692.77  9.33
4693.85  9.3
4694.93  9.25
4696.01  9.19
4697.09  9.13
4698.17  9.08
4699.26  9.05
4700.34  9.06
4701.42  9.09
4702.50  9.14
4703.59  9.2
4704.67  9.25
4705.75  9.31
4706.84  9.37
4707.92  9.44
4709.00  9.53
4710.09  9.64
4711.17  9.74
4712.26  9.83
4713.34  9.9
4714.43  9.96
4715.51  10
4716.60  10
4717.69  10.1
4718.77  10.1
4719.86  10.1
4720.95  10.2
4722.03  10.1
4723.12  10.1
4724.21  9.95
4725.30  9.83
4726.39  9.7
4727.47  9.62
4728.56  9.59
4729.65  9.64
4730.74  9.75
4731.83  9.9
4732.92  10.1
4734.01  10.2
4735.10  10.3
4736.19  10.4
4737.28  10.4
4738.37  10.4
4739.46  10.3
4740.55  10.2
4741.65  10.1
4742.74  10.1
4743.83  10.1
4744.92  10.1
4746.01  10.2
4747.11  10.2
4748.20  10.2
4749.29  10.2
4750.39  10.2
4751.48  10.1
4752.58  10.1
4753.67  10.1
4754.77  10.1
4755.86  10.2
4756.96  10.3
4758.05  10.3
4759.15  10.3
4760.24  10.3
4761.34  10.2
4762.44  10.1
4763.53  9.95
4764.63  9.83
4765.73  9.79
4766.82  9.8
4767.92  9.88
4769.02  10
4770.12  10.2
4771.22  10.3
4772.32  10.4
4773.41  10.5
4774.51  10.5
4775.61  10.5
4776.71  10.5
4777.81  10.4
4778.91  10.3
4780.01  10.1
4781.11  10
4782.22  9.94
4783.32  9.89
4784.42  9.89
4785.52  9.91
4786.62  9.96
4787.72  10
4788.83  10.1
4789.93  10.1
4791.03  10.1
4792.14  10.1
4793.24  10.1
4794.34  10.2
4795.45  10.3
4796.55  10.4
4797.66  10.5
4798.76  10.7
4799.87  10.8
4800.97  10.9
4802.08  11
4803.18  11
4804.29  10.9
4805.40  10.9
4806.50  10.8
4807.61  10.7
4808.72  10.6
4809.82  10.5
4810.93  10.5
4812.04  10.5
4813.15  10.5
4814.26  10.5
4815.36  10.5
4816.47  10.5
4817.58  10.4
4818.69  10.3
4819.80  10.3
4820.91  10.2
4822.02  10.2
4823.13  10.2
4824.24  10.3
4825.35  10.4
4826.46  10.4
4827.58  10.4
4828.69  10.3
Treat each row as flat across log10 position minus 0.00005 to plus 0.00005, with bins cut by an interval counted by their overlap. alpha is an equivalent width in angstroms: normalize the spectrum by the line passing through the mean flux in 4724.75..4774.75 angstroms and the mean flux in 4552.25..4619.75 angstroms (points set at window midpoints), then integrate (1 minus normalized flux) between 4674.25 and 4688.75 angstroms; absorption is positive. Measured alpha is 0.6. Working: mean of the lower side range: 9.88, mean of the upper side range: 10.1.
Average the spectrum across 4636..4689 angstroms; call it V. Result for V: 9.35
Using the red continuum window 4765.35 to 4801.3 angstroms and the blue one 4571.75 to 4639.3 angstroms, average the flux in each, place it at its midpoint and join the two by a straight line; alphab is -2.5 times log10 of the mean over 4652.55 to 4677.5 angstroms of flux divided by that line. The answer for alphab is 0.08 mag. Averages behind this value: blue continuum 9.9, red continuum 10.2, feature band 9.31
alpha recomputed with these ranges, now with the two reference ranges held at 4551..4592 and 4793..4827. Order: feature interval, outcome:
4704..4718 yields 0.71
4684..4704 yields 1.73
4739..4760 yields 0.30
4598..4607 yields 0.08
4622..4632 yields 0.14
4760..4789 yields 0.81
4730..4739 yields 0.10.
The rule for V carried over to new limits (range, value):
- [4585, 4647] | 9.77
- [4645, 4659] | 9.5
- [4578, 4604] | 9.76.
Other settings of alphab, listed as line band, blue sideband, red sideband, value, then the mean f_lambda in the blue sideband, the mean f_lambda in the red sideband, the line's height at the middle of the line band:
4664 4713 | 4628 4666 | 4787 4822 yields 0.05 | 9.42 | 10.5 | 9.7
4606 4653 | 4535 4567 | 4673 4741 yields -0.04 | 9.12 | 9.68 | 9.4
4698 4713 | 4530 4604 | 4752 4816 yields 0.07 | 9.46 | 10.3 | 10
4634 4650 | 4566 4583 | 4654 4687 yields 0.04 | 10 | 9.39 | 9.59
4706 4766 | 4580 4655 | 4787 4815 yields 0.02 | 9.74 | 10.5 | 10.2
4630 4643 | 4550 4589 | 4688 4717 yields 0.04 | 9.72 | 9.42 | 9.57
